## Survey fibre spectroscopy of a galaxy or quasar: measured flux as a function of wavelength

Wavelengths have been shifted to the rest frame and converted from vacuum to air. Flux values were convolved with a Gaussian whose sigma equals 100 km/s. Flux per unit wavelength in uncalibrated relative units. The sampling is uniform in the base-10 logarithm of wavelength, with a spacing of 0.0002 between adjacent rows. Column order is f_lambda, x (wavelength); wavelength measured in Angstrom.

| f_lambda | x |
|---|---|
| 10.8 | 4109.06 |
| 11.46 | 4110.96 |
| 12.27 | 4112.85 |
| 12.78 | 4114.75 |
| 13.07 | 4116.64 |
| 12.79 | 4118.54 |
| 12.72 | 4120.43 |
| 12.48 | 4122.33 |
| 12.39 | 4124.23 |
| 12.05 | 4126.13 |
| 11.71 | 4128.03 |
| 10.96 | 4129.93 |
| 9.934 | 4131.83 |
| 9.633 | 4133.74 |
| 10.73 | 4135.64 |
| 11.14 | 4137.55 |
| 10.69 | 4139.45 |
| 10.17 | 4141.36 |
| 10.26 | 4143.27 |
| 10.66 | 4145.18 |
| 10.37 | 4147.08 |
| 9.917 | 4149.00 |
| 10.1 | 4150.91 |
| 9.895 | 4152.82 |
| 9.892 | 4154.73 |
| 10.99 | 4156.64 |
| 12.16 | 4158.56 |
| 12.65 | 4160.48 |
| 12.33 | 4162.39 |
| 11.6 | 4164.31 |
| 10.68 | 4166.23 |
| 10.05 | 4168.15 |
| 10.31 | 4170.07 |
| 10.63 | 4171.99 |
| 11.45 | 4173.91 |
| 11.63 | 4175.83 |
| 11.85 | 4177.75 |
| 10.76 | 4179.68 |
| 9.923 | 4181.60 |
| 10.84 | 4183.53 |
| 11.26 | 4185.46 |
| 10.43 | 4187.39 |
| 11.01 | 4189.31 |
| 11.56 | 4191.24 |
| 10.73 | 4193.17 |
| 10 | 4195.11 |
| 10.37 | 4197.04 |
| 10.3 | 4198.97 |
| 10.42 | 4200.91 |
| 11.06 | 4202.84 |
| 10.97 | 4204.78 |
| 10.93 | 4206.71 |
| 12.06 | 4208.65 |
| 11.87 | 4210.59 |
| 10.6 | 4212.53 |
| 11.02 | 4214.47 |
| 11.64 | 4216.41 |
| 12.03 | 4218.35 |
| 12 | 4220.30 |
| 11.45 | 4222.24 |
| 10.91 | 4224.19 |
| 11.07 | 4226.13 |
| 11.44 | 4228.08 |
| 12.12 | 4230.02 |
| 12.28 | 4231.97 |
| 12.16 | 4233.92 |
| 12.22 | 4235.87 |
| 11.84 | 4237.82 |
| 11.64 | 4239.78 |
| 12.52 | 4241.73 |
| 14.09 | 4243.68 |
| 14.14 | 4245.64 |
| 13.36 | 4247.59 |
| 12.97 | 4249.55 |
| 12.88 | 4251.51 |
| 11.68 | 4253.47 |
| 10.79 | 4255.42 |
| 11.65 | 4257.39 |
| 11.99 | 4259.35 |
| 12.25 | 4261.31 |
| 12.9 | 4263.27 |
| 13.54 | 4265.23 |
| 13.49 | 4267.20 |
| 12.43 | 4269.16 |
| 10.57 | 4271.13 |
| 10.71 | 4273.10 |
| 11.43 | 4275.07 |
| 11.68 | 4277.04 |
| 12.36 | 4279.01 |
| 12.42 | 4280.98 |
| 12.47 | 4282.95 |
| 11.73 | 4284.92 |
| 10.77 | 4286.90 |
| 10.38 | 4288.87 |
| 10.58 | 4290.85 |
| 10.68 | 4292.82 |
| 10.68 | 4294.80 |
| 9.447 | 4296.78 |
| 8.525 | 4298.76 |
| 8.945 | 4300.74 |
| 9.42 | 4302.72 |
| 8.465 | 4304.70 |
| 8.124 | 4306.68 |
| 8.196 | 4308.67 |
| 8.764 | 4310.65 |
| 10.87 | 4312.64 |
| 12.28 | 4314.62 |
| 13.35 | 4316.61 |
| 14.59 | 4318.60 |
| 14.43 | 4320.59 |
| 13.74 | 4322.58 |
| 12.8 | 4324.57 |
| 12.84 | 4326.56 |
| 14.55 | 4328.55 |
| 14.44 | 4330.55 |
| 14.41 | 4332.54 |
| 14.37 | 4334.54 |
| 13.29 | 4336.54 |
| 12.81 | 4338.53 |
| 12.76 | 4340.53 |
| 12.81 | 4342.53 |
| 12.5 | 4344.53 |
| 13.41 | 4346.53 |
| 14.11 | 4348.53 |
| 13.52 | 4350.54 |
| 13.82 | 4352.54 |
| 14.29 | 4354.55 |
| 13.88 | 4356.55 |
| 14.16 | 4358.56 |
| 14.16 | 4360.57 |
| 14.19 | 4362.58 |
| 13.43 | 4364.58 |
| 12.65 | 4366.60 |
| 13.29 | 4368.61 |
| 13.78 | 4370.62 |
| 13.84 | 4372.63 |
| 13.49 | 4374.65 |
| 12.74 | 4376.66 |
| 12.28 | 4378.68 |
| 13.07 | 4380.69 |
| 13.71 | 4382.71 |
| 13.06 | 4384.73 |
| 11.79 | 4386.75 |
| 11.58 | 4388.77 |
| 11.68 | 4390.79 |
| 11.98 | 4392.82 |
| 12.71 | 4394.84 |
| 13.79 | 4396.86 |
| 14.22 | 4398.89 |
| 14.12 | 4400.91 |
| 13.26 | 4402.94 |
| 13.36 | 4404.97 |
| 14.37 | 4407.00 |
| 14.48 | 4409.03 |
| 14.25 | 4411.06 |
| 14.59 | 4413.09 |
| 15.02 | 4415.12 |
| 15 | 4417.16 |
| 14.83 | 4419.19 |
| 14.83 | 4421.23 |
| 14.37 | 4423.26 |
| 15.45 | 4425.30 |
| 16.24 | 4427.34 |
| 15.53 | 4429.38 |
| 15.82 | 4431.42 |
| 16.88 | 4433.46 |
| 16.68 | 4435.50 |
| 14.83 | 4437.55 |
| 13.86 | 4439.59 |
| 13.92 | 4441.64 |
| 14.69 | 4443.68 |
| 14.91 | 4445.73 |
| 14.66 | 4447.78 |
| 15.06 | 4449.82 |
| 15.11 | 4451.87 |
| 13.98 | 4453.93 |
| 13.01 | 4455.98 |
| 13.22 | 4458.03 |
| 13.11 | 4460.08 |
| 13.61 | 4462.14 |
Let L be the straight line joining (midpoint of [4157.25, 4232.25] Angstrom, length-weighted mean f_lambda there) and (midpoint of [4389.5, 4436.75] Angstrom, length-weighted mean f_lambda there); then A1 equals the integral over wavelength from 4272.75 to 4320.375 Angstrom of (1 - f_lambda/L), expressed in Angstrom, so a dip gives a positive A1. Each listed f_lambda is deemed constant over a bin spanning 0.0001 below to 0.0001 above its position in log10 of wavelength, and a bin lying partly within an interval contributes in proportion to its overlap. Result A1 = 7.3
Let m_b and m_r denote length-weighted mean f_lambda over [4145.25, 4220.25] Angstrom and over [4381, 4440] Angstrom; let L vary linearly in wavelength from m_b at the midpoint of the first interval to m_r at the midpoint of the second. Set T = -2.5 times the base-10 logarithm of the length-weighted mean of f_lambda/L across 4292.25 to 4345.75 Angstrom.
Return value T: 0.10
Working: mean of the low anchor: 11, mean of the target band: 11.8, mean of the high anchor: 14.2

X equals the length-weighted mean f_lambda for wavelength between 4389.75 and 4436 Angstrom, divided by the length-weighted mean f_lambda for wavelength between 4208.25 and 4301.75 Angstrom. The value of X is 1.24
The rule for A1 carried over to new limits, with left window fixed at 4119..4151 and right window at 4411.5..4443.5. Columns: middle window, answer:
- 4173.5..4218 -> 3.21 Angstrom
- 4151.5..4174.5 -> 0.71 Angstrom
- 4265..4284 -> 1.35 Angstrom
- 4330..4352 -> 0.70 Angstrom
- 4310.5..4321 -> 0.78 Angstrom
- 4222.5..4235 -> 0.68 Angstrom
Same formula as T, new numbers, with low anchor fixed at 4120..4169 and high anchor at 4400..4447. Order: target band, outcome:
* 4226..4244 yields 0.01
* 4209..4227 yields 0.05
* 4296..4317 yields 0.35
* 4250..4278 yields 0.05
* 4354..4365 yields -0.01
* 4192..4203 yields 0.12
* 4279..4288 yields 0.09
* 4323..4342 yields 0.00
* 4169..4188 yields 0.05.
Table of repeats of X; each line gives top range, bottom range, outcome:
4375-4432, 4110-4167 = 1.23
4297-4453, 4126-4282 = 1.18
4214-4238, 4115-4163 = 1.05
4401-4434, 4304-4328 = 1.28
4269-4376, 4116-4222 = 1.11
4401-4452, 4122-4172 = 1.37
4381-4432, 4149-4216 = 1.28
